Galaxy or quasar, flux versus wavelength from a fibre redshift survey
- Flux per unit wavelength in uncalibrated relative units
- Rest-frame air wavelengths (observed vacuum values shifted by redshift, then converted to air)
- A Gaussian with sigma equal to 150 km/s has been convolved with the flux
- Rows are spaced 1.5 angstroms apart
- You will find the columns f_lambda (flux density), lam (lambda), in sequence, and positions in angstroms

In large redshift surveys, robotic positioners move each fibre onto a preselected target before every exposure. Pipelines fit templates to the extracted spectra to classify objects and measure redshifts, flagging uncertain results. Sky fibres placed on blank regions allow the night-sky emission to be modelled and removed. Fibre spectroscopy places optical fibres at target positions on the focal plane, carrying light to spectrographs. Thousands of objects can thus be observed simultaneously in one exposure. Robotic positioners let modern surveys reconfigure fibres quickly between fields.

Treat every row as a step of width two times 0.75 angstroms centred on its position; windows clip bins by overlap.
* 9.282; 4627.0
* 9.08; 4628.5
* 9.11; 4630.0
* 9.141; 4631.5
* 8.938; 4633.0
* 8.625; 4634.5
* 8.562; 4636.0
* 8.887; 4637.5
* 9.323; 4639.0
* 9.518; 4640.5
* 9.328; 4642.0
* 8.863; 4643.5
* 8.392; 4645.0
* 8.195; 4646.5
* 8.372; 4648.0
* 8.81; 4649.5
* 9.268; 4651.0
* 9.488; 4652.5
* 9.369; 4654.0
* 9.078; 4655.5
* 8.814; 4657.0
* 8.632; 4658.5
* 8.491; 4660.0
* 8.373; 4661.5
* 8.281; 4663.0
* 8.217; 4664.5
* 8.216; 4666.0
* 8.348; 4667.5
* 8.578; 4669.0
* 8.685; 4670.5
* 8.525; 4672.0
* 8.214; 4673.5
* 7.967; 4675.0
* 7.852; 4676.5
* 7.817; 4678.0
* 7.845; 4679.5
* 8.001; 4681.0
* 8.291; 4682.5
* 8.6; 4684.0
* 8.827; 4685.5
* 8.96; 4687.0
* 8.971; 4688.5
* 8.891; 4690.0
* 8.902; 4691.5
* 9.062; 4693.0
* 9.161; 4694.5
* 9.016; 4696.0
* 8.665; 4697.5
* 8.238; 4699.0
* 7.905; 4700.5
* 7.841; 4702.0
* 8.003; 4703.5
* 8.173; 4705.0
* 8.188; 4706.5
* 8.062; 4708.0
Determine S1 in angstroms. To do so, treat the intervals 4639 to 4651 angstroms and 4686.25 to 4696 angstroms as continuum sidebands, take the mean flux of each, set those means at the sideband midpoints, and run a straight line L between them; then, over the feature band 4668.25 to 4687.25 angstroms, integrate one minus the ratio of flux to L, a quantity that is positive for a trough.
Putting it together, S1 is 1.4 angstroms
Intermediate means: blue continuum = 8.85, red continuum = 8.99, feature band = 8.3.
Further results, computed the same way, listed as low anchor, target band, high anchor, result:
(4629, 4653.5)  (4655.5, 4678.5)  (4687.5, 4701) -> 1.3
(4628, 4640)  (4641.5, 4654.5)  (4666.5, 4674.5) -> -0.2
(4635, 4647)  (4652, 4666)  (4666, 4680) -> -0.3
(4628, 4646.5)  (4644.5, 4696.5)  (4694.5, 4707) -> 0.2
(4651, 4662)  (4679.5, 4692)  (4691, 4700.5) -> 0.3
